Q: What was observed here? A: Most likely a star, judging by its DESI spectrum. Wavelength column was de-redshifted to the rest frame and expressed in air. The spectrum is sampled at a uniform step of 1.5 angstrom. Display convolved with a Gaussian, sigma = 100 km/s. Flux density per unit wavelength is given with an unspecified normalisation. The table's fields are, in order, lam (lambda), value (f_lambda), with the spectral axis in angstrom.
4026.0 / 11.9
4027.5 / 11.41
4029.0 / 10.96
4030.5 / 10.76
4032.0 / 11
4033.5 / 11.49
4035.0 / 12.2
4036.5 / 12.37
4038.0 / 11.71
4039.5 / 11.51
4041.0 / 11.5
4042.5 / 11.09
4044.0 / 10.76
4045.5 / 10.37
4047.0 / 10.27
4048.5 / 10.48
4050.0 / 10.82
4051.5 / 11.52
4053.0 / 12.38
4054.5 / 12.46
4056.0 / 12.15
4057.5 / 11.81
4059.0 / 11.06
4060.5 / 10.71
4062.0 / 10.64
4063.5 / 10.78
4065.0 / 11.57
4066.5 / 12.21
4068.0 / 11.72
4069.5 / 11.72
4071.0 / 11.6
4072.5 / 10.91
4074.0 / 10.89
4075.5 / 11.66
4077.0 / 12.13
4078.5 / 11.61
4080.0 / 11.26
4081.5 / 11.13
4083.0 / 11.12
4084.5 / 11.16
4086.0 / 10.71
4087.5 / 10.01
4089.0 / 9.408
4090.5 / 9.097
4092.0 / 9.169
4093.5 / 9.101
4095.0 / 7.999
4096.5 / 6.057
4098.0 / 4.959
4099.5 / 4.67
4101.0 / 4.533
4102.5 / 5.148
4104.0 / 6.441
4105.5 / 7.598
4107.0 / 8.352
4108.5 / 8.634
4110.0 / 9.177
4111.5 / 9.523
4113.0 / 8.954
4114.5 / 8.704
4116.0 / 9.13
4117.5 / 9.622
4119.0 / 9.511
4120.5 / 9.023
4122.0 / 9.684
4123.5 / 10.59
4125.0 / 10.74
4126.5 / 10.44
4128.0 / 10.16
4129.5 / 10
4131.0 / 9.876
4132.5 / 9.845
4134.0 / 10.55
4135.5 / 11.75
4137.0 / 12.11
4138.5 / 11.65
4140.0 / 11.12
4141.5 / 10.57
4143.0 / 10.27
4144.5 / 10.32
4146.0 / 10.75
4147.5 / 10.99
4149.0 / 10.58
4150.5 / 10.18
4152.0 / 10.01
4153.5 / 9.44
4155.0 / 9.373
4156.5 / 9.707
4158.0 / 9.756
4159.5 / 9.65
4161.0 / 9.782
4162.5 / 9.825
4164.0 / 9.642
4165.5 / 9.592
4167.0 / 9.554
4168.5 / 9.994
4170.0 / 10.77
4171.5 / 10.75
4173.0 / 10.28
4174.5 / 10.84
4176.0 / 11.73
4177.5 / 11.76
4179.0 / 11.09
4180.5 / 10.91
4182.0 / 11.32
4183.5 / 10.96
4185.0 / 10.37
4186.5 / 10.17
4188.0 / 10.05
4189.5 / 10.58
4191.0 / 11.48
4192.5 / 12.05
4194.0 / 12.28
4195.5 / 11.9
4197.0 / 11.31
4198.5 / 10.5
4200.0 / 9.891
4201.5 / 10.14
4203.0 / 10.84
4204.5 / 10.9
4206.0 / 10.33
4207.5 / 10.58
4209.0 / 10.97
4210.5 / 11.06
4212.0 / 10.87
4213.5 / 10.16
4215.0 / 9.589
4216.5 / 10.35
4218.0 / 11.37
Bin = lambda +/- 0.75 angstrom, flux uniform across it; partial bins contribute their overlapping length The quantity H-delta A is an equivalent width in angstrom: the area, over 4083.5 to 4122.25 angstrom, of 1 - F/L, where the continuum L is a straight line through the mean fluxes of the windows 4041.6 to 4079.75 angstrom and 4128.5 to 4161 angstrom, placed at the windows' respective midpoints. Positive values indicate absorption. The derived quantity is 9.0 angstrom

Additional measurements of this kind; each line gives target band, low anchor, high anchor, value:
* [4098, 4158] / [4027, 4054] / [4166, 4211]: 8.6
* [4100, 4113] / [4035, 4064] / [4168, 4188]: 4.3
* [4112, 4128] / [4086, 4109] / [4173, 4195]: -2.3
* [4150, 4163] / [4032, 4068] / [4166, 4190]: 1.3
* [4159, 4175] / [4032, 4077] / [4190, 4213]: 1.5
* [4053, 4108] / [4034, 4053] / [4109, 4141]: 4.7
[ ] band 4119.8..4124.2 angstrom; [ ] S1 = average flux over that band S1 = 9.76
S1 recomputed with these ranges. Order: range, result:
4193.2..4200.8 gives 11.2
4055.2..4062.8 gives 11.3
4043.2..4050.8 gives 10.6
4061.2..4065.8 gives 11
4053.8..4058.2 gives 12.1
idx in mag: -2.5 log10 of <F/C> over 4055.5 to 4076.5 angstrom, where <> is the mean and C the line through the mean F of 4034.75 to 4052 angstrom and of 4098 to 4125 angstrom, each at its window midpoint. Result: -0.12 mag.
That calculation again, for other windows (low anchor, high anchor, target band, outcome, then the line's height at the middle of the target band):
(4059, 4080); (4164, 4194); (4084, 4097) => 0.218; 11.3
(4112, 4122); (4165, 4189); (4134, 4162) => -0.054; 9.95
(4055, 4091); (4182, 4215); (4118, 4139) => 0.061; 11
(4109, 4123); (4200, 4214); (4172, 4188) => -0.070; 10.2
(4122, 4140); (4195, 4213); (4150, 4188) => 0.044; 10.7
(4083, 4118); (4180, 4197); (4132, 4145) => -0.157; 9.48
